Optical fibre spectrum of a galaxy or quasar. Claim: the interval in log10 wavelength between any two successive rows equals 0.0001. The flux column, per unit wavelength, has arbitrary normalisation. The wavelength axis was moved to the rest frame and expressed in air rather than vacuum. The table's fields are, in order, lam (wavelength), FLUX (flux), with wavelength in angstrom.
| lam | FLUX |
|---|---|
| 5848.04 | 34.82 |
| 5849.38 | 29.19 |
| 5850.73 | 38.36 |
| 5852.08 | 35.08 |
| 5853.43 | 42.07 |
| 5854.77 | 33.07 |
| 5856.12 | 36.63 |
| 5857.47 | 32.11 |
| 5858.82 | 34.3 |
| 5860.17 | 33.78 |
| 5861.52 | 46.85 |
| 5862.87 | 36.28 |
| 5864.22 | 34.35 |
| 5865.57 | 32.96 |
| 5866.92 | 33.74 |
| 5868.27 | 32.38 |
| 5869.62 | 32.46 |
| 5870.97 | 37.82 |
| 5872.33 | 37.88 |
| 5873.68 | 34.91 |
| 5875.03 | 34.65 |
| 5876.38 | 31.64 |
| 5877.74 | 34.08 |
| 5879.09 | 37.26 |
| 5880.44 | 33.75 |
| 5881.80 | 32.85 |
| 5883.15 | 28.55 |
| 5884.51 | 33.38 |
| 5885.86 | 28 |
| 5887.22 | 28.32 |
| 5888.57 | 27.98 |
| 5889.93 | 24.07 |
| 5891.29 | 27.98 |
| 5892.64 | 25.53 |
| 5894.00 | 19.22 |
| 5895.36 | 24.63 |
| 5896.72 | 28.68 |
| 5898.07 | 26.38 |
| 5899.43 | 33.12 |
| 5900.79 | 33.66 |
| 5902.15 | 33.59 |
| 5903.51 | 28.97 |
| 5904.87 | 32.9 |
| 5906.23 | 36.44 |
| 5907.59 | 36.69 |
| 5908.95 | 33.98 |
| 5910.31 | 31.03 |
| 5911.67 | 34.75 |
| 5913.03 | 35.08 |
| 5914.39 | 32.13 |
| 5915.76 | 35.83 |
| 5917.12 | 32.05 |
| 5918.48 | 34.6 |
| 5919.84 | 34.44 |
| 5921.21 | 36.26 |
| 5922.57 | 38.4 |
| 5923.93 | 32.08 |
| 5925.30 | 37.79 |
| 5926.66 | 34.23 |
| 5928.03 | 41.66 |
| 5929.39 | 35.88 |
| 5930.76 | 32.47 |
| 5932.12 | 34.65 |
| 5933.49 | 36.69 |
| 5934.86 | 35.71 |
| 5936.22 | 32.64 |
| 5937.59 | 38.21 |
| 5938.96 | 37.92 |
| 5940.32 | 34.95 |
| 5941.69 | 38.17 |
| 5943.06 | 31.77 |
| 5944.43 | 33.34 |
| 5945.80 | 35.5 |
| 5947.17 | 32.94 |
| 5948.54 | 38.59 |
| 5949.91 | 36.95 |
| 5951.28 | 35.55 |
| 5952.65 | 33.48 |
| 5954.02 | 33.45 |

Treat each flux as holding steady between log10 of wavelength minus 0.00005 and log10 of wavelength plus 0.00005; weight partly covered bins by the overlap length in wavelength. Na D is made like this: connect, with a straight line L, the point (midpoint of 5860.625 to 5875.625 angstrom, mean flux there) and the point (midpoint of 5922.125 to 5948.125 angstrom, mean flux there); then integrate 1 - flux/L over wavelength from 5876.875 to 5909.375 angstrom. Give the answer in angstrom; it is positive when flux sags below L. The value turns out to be 4.84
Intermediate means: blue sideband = 35.8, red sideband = 35.5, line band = 30.4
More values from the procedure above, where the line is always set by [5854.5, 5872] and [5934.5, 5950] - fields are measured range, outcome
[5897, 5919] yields 1.4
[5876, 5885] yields 0.6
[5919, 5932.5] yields -0.1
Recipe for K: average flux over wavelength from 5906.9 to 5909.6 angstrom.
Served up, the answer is 35.4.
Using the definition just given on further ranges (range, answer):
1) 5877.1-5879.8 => 35.8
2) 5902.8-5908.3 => 33.7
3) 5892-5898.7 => 24.9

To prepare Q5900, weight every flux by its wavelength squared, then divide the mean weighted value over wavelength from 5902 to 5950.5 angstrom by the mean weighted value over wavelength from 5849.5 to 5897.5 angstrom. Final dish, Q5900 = 1.09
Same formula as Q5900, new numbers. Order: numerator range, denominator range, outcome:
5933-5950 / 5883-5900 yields 1.33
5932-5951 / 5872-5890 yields 1.13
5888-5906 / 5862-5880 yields 0.82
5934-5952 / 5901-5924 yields 1.05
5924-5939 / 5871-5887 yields 1.10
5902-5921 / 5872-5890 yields 1.06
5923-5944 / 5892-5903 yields 1.28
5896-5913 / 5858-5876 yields 0.93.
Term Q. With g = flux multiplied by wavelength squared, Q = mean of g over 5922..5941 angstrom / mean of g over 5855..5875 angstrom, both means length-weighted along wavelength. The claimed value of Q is 1.04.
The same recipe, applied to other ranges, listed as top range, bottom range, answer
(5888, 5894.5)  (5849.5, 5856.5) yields 0.70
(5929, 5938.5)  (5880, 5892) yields 1.22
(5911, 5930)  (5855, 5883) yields 1.03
